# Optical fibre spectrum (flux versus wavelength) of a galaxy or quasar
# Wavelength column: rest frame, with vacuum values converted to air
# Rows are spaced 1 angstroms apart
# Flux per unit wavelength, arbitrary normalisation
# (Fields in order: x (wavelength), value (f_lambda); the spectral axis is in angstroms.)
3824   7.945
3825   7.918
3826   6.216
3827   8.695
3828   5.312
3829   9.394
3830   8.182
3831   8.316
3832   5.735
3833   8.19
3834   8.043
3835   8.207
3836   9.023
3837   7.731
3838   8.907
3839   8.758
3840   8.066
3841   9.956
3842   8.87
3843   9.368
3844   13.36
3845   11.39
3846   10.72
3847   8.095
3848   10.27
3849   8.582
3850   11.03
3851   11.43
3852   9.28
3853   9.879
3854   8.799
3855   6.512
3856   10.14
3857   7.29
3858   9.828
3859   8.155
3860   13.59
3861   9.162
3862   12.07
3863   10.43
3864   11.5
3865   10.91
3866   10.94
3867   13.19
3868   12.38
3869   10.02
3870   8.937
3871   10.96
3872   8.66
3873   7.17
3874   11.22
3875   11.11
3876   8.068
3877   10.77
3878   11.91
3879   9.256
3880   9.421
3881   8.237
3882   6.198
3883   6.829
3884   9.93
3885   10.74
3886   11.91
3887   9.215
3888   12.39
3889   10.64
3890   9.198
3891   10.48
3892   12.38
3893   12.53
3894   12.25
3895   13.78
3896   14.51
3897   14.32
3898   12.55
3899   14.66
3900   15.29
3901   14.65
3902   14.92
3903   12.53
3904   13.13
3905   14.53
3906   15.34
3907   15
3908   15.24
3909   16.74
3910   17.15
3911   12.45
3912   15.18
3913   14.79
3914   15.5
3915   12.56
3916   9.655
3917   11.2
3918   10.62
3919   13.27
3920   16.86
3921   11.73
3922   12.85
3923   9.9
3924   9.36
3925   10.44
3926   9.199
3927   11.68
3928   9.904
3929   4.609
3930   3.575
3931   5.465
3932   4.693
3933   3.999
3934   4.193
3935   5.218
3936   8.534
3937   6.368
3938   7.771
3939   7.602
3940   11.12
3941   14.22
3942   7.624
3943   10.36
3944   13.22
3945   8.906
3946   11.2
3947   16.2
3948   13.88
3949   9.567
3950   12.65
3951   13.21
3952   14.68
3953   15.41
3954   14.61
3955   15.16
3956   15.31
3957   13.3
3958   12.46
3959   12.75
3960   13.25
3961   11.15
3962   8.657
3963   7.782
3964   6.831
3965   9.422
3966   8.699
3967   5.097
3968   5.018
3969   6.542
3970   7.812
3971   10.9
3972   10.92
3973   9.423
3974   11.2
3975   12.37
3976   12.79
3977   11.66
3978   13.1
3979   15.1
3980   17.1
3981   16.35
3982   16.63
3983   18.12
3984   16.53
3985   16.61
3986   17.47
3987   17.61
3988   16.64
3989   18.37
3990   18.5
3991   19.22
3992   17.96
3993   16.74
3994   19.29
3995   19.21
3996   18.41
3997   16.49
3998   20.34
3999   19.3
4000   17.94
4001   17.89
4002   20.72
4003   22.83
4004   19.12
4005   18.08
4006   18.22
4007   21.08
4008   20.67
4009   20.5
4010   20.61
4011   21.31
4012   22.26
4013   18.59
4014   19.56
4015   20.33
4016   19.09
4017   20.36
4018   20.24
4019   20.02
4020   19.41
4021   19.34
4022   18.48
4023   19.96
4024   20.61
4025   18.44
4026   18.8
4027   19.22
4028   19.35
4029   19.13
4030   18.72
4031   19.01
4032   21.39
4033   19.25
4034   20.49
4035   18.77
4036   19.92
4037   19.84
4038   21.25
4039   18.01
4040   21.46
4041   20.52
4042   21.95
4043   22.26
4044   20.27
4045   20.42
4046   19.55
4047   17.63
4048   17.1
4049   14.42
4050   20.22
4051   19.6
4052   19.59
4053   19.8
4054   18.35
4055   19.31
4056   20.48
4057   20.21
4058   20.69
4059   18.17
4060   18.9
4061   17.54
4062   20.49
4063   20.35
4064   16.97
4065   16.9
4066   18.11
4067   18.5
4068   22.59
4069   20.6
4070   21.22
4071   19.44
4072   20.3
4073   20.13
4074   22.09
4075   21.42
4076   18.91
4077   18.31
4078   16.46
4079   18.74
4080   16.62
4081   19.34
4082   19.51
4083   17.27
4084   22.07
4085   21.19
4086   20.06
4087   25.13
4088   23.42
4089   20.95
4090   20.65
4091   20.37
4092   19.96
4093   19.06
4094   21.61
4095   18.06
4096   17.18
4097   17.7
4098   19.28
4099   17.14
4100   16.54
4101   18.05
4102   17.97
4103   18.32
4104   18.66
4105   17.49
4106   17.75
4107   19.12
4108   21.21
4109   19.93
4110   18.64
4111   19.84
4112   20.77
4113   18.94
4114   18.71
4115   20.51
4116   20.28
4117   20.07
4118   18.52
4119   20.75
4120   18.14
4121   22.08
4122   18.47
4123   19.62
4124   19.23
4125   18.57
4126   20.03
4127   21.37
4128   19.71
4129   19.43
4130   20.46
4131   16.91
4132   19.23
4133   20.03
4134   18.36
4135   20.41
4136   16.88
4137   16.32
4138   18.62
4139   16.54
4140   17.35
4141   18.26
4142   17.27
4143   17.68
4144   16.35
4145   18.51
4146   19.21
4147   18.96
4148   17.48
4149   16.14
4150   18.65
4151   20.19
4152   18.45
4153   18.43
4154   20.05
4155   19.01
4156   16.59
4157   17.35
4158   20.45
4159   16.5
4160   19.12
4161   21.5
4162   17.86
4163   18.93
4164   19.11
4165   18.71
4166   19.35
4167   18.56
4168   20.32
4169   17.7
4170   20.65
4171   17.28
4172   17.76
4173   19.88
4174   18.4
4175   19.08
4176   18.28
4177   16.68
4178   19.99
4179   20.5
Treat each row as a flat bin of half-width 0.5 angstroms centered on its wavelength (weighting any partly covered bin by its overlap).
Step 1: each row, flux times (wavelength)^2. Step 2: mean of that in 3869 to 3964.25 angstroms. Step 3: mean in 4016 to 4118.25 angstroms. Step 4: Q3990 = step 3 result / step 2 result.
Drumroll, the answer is 1.87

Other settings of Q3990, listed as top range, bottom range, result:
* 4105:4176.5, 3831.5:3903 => 2.08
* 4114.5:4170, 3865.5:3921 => 1.77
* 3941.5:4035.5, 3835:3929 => 1.51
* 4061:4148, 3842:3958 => 1.92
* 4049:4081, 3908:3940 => 2.04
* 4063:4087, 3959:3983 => 1.88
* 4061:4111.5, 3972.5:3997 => 1.27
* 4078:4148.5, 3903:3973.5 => 1.91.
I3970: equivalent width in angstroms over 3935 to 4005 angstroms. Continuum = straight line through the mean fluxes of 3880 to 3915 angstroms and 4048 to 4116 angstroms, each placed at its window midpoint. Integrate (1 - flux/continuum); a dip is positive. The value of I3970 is 8.6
